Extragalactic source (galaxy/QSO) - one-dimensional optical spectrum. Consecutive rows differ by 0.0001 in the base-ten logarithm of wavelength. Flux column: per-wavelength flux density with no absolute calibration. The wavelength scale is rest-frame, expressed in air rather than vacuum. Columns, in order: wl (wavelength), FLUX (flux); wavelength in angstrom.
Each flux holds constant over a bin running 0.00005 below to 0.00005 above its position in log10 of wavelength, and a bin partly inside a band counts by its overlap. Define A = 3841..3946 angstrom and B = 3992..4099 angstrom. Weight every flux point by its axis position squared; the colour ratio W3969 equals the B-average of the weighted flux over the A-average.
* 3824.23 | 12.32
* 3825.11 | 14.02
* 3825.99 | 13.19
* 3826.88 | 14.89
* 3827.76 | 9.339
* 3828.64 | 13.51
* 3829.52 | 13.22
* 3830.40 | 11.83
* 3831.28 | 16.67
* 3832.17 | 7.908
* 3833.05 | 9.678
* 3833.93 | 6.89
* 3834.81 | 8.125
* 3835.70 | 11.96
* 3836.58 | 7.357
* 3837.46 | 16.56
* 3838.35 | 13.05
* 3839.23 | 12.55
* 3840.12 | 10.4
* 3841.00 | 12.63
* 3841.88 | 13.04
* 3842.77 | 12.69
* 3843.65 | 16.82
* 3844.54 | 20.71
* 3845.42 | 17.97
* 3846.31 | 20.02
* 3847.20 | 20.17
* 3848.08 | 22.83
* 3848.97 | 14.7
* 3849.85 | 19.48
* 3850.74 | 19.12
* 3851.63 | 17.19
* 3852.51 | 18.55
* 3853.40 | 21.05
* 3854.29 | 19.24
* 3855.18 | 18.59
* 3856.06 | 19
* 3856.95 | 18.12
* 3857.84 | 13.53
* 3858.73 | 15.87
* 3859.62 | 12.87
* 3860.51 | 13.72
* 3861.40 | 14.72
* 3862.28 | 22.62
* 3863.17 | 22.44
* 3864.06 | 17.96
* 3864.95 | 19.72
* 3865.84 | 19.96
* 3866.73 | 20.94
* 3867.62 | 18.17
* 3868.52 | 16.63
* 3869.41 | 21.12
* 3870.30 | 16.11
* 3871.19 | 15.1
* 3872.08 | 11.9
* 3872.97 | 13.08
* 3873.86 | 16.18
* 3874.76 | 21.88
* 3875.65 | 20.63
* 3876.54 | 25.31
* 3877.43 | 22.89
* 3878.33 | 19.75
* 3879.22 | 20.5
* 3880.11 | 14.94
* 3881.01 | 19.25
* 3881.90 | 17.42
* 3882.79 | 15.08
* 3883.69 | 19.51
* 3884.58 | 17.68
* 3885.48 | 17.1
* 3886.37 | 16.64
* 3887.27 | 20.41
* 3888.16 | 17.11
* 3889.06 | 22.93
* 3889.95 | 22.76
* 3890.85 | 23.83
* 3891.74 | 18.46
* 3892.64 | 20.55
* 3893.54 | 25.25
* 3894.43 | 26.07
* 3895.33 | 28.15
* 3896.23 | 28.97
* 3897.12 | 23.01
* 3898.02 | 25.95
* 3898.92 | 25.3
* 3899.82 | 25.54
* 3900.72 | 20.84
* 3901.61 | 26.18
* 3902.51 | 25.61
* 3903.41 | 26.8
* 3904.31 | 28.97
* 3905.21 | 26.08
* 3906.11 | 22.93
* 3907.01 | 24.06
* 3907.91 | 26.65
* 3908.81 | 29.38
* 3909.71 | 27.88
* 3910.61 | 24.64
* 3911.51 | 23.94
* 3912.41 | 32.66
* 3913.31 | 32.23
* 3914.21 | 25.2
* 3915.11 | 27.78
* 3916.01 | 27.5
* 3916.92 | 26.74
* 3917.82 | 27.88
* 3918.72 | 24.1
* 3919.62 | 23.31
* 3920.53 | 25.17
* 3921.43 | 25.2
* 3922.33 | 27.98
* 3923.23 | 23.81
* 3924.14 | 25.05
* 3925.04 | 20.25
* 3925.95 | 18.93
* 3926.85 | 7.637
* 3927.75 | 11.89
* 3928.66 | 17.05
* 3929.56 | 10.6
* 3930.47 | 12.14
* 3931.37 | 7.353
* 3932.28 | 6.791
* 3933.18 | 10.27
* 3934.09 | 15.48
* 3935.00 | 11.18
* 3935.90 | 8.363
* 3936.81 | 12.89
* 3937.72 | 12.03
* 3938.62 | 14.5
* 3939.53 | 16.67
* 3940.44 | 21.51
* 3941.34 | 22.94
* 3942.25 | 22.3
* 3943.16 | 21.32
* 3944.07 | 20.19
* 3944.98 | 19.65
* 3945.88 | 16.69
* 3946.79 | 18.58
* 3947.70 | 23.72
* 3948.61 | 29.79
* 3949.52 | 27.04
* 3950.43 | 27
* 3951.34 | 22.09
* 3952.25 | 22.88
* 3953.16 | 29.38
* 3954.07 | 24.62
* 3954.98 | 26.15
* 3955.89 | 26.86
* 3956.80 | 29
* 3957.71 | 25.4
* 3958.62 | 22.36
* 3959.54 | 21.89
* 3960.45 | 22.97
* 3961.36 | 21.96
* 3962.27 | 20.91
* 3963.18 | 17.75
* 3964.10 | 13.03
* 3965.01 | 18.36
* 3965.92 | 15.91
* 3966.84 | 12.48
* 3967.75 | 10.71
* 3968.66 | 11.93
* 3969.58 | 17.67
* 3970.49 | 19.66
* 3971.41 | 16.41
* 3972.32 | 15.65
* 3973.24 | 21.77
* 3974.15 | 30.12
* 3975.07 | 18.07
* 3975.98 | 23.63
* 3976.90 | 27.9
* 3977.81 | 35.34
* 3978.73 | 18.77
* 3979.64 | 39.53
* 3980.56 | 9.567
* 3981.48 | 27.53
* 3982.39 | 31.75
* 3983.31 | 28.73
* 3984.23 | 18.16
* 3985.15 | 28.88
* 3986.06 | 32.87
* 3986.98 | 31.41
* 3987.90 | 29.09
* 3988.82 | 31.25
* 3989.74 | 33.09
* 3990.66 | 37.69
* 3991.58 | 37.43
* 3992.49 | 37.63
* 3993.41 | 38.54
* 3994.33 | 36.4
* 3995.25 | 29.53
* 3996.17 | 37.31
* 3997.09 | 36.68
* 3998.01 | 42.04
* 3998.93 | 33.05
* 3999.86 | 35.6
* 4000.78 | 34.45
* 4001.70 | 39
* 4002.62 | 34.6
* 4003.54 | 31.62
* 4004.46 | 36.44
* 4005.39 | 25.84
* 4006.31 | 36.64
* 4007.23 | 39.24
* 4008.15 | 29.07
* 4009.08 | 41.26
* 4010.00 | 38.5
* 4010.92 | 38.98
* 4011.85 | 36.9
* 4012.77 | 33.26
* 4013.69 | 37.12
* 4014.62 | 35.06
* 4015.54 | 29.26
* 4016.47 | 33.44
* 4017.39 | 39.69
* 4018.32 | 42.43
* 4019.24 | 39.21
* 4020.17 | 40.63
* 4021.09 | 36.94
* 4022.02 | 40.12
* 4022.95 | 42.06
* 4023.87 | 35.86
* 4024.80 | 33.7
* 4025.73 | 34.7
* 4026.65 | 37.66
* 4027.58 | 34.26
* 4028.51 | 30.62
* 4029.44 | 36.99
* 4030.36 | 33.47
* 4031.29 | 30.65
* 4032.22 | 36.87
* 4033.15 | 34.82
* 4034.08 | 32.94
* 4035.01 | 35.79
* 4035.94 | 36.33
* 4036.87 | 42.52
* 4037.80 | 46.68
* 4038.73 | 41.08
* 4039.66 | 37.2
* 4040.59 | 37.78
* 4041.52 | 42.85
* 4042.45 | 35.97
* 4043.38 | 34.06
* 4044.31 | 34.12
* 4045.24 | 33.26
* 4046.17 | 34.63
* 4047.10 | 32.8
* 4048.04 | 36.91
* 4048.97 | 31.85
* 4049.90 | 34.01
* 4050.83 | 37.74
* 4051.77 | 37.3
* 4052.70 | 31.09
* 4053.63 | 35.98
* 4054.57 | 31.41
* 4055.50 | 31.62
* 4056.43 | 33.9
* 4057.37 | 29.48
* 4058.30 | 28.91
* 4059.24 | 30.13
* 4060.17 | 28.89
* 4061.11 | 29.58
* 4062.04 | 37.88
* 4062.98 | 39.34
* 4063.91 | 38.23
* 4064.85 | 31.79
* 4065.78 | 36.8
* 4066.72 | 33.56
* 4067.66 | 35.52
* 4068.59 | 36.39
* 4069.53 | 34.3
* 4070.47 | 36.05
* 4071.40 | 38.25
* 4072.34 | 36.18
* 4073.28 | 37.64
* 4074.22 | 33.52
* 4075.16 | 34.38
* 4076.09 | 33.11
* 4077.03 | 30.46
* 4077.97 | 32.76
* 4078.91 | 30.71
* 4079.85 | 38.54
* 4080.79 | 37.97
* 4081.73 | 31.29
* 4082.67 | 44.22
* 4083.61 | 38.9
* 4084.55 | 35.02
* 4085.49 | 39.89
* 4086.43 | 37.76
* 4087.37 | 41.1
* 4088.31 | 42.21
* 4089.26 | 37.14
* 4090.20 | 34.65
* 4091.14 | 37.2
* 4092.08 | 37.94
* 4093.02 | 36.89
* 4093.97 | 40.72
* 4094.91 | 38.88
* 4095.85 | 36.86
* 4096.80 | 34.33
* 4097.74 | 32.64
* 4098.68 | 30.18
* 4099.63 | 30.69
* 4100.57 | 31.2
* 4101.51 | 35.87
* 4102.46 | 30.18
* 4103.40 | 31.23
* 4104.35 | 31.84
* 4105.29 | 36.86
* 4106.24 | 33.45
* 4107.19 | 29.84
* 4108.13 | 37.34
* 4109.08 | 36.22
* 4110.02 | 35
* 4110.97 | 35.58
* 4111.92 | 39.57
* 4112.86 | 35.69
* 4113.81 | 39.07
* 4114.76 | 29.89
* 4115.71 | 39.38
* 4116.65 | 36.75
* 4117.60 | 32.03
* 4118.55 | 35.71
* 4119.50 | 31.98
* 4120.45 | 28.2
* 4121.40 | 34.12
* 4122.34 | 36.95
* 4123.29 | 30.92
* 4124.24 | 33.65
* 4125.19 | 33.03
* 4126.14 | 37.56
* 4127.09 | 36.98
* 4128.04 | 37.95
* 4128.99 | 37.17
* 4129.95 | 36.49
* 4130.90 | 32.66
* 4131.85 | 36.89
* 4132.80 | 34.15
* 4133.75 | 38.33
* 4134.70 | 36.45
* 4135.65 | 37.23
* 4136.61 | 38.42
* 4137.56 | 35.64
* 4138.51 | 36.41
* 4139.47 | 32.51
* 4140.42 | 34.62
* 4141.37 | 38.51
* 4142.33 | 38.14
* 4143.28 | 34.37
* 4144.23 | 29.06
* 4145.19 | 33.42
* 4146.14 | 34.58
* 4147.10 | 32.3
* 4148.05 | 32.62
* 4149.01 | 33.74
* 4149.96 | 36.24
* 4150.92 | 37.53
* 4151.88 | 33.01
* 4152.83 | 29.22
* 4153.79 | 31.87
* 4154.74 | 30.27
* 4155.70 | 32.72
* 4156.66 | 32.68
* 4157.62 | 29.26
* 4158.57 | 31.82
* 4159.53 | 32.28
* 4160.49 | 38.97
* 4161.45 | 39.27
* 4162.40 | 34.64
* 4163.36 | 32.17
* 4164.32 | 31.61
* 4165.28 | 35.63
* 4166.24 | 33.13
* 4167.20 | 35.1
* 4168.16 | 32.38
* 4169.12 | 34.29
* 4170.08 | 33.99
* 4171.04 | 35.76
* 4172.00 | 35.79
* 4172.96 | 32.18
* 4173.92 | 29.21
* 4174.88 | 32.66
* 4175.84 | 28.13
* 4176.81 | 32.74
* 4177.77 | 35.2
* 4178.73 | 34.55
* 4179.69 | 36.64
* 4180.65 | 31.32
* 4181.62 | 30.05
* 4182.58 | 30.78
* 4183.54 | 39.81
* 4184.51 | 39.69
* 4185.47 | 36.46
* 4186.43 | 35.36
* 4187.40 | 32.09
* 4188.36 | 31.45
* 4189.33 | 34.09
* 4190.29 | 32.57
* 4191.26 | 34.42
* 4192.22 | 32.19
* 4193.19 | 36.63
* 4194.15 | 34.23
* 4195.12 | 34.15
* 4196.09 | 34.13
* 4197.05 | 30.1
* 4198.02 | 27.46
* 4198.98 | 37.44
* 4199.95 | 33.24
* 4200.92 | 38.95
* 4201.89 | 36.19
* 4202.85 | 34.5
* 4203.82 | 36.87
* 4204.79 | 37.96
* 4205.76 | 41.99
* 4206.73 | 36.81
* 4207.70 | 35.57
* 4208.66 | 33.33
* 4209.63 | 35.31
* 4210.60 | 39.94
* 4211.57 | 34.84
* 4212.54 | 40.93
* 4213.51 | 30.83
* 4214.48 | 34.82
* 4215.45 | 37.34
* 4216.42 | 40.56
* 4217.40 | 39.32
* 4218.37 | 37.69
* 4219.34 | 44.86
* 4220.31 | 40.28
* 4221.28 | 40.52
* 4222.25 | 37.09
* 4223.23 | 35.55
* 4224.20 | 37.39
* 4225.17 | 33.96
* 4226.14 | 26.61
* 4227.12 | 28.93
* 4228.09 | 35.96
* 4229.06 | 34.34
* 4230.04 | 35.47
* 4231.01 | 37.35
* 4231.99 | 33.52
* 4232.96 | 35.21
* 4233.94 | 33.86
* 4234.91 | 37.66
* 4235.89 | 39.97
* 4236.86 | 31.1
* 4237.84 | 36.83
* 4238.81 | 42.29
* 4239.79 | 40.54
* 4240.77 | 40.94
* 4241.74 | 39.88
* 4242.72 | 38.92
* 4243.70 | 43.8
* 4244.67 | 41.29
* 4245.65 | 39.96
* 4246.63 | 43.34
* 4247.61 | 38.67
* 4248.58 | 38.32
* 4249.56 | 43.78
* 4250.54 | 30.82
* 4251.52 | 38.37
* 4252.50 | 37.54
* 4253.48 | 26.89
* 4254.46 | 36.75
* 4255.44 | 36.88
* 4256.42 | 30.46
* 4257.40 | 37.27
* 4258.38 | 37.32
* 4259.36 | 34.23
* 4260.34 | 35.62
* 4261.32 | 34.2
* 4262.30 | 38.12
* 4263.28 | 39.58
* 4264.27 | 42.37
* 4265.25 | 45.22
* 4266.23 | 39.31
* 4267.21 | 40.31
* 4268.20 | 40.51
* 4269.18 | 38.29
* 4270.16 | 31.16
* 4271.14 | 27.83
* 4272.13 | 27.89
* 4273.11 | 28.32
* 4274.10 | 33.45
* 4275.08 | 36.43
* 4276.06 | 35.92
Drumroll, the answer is 1.93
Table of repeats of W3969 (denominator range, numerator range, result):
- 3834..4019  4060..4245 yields 1.70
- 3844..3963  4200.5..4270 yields 2.11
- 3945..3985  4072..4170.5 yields 1.69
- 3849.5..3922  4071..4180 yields 1.81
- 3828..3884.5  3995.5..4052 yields 2.38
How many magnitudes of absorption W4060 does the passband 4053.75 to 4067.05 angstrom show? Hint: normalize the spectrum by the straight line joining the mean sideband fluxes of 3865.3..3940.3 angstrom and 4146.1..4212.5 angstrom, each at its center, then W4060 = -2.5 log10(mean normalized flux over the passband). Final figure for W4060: -0.166 mag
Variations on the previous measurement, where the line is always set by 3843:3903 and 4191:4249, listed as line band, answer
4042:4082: -0.179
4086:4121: -0.138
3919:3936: 0.329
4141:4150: -0.035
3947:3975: 0.121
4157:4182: 0.026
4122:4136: -0.111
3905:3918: -0.243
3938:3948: 0.179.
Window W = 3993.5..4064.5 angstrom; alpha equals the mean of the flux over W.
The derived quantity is 35.6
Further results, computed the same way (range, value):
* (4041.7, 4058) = 34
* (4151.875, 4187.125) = 33.5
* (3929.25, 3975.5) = 19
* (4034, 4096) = 35.9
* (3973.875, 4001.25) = 31.1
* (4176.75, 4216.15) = 35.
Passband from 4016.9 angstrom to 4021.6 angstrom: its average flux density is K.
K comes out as 39.8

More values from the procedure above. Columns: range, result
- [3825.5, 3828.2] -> 12.5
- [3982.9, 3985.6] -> 25.1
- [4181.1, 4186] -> 35.3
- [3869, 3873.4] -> 15.4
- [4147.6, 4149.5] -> 33.2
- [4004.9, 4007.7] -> 33.9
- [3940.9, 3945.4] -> 21.2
